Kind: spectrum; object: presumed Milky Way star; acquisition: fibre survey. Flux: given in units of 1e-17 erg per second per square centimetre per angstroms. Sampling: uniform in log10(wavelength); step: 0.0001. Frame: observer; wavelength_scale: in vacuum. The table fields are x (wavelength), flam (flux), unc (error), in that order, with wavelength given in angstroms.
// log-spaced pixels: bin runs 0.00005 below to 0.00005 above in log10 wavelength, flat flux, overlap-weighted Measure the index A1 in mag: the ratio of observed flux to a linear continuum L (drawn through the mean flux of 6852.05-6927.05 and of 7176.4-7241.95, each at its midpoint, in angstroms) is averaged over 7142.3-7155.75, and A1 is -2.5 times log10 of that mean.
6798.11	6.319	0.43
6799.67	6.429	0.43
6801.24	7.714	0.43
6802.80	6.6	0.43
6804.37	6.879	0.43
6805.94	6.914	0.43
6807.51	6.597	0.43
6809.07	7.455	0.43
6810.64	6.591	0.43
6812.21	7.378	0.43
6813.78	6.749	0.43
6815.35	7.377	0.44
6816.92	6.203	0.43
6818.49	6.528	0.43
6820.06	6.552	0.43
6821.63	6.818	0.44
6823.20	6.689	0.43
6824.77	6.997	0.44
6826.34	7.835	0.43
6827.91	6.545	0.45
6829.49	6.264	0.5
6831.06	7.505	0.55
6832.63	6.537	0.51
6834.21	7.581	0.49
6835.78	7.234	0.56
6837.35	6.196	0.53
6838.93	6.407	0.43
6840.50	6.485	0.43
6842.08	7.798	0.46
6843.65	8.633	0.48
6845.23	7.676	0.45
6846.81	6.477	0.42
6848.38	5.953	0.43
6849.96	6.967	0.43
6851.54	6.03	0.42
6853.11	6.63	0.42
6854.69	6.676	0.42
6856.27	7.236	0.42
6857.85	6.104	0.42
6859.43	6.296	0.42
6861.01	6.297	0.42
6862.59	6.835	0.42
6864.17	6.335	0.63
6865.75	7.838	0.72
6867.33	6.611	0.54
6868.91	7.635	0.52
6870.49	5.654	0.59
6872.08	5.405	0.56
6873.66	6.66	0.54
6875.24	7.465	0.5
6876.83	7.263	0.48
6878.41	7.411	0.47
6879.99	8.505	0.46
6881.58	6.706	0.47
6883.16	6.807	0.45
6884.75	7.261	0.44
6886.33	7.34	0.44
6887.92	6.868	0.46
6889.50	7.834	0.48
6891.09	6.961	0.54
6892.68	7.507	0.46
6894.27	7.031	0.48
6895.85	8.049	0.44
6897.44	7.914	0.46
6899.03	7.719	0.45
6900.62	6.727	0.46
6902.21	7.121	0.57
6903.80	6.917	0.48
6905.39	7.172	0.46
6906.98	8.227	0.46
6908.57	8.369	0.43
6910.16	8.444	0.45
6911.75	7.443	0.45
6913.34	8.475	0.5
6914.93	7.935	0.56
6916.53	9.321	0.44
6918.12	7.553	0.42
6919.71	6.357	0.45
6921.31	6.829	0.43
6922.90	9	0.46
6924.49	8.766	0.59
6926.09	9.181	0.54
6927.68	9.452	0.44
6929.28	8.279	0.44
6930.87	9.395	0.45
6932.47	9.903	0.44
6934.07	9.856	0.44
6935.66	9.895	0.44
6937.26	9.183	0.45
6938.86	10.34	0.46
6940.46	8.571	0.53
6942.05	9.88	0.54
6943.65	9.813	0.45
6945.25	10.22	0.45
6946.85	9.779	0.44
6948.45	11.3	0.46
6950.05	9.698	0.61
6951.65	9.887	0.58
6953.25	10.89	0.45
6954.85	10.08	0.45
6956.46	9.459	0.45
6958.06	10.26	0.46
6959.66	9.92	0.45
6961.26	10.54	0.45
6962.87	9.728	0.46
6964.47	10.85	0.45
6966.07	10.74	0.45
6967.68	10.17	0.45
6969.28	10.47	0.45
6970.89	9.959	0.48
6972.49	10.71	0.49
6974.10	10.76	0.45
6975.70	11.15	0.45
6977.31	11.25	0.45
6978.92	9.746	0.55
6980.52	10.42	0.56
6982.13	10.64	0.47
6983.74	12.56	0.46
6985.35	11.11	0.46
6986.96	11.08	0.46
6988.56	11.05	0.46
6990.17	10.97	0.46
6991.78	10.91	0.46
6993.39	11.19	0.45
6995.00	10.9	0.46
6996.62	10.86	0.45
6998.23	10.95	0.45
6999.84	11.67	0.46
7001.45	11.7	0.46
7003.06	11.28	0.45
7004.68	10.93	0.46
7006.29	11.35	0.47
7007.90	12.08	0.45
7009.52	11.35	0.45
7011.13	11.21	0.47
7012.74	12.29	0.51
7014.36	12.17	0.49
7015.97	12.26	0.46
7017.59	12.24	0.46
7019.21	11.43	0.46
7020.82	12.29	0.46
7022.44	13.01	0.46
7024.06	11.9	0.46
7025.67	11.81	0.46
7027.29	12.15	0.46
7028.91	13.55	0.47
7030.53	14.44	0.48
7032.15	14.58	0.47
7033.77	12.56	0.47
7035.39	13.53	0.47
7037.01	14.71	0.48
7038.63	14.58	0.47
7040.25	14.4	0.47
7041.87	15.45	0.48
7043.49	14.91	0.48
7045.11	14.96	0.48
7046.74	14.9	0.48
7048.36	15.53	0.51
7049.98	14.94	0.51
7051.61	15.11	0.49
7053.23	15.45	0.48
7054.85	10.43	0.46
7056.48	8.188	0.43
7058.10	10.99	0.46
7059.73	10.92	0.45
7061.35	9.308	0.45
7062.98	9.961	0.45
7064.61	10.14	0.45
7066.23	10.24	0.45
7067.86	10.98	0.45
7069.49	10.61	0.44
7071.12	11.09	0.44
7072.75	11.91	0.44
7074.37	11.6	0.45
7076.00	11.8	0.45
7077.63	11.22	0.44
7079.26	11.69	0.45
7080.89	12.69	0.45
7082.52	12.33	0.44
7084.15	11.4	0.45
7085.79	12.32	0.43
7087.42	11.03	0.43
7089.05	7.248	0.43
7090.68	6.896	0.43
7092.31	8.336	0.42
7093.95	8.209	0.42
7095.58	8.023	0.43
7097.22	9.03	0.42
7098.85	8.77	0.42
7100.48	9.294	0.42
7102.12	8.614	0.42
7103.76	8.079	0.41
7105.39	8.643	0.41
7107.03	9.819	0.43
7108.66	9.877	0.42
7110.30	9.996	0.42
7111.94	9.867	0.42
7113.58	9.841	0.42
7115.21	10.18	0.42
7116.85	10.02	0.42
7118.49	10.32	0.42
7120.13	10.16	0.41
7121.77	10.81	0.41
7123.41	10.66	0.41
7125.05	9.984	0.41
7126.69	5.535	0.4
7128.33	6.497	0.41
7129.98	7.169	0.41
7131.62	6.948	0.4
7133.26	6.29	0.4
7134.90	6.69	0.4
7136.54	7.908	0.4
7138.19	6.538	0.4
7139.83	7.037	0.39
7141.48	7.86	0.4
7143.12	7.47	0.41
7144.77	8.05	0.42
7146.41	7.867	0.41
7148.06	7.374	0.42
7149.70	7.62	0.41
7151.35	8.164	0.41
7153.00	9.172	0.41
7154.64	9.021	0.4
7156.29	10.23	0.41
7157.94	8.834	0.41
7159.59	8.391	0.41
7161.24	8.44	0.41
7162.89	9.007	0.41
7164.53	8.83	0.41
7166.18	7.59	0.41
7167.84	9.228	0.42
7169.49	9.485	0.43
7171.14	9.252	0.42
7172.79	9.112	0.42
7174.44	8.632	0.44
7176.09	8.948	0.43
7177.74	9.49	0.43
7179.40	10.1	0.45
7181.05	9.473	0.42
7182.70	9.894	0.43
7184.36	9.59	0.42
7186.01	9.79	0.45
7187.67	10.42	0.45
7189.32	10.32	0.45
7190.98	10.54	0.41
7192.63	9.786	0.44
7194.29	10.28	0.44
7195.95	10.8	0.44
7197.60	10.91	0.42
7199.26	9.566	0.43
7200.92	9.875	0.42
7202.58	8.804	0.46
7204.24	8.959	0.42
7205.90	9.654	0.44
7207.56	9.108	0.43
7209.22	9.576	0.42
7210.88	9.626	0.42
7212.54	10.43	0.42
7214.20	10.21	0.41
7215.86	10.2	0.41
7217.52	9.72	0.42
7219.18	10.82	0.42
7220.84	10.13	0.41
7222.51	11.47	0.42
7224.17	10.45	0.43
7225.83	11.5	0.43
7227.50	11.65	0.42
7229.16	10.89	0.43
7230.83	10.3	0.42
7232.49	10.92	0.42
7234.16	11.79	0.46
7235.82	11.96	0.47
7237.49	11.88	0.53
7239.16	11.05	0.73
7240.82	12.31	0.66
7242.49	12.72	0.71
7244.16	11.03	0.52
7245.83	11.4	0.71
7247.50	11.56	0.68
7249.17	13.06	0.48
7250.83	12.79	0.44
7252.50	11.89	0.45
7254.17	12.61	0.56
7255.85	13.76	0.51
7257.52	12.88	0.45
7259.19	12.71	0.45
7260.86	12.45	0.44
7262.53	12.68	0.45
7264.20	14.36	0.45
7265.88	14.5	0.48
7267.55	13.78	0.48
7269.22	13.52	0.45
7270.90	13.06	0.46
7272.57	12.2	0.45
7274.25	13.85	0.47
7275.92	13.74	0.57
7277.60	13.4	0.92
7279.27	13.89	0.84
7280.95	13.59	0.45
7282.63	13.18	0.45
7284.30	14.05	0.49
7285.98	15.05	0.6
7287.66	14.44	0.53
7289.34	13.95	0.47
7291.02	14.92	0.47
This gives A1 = 0.20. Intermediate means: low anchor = 7.34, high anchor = 10.4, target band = 8.14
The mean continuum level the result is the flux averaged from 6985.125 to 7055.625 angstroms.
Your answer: 12.7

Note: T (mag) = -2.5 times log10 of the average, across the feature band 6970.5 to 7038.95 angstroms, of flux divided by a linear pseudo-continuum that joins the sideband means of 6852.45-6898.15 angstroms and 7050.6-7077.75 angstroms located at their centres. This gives -0.19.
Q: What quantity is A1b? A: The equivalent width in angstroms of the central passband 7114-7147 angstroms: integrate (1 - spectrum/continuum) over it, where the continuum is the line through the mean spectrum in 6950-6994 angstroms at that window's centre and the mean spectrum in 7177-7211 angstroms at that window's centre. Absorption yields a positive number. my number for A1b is 6.0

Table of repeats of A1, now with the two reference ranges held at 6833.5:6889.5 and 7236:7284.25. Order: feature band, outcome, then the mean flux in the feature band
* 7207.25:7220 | 0.213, 10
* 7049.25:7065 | -0.177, 11.6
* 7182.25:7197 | 0.161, 10.2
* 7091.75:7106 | 0.217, 8.56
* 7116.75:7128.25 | 0.149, 9.41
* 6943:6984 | -0.227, 10.4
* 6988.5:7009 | -0.245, 11.2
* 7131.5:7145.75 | 0.462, 7.22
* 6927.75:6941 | -0.180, 9.44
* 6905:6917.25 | -0.075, 8.2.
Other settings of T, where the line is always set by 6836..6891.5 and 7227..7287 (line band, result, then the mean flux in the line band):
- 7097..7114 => 0.133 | 9.25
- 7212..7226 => 0.156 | 10.5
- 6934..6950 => -0.222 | 9.88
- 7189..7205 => 0.183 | 9.97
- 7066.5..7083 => -0.154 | 11.5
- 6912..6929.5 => -0.071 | 8.26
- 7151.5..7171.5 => 0.255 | 8.92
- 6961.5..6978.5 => -0.240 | 10.6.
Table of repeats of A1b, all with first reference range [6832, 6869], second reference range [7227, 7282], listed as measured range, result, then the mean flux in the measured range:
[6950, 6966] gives -3.5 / 10.2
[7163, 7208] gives 7.8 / 9.57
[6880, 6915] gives 0.0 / 7.51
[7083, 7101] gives 1.9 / 9.2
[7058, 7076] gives -1.5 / 10.7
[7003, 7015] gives -3.3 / 11.6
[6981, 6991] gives -2.8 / 11.2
